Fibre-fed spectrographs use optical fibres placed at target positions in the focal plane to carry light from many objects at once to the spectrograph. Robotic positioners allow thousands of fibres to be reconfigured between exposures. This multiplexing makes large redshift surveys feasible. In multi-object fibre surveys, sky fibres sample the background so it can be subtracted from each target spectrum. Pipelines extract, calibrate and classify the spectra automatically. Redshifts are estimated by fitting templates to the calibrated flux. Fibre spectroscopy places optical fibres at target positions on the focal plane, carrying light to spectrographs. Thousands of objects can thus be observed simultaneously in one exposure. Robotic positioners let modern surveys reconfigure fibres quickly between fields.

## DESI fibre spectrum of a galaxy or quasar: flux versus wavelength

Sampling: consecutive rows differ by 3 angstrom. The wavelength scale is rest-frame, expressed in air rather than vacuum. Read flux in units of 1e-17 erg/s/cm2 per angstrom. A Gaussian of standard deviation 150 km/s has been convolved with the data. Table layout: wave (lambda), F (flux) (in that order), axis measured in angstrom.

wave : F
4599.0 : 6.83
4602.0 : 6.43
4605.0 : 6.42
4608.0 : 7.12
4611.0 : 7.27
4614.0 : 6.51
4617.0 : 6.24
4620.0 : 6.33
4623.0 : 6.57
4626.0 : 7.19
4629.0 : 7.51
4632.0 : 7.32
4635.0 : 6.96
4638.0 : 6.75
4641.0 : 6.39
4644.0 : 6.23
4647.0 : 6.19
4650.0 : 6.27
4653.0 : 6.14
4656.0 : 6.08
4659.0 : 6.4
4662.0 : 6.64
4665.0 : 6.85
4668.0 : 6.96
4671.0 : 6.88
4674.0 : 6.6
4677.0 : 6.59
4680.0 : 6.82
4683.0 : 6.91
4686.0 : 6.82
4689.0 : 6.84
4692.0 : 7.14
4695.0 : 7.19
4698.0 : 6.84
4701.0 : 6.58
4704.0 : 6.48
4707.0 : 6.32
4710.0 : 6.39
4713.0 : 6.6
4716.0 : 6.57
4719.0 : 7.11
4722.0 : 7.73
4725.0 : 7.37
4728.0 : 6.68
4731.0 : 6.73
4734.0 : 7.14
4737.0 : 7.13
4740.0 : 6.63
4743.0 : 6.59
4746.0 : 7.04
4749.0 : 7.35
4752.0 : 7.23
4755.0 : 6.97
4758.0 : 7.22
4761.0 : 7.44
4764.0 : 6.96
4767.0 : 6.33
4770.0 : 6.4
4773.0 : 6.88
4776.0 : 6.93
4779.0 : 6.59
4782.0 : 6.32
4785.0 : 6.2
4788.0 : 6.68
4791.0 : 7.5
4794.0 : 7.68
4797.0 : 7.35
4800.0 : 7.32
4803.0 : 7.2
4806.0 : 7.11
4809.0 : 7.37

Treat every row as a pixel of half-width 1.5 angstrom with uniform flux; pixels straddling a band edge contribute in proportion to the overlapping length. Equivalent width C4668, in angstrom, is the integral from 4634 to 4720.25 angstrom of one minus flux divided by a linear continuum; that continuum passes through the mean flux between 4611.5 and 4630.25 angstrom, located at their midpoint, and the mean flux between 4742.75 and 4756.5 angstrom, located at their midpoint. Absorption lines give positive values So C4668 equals 3.2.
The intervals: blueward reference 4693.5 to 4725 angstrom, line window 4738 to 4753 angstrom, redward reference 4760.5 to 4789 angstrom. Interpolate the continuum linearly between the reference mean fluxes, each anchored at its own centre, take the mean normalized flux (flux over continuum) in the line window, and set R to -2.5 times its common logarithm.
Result -0.039 mag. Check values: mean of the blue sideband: 6.81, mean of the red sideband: 6.65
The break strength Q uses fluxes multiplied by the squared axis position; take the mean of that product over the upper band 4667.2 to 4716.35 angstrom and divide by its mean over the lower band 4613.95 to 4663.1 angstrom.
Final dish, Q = 1.0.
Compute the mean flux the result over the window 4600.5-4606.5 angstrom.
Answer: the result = 6.42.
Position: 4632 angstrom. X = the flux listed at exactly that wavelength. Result 7.32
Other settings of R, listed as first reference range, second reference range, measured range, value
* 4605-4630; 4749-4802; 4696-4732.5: 0.02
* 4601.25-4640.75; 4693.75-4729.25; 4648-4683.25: 0.04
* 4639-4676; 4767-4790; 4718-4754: -0.08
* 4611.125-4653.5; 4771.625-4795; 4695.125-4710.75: 0.02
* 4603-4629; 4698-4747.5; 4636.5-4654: 0.07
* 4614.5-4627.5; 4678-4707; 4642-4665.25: 0.06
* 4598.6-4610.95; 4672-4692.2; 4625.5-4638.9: -0.06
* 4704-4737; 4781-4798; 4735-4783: 0.00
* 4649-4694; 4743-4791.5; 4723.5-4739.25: -0.03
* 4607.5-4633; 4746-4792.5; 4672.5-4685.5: 0.02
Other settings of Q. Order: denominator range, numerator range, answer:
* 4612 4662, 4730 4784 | 1.10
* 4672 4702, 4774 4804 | 1.06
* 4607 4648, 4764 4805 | 1.09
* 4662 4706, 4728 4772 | 1.05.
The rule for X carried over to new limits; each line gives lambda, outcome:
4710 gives 6.39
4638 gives 6.75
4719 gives 7.11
